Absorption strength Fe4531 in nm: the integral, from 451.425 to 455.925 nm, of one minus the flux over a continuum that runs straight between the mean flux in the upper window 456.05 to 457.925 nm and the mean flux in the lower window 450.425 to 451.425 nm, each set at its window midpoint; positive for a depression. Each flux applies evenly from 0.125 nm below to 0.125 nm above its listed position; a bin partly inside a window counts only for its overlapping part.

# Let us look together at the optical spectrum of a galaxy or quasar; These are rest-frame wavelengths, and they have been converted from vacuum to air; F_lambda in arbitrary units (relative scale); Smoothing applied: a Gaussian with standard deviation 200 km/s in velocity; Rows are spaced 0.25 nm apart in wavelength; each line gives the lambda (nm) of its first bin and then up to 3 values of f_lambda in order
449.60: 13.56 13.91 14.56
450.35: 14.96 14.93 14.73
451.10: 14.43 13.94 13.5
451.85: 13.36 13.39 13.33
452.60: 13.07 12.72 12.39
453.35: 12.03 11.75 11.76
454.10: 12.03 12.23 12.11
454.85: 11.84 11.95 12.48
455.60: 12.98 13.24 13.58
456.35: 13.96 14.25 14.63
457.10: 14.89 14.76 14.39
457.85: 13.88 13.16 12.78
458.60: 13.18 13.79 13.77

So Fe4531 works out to 0.59 nm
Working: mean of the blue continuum 14.6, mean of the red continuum 14.3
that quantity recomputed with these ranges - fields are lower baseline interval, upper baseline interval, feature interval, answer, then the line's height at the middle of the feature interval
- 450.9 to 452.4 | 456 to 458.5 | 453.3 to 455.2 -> 0.26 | 13.9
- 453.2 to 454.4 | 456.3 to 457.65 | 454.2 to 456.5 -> 0.09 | 13.2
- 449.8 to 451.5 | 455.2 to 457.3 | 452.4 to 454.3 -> 0.25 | 14.1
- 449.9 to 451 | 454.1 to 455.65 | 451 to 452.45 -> 0.04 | 14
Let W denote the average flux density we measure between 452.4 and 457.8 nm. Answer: 13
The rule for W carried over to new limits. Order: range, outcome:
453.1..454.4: 12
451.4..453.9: 12.8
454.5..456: 12.5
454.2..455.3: 12.1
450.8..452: 13.9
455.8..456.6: 13.7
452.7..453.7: 12.3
